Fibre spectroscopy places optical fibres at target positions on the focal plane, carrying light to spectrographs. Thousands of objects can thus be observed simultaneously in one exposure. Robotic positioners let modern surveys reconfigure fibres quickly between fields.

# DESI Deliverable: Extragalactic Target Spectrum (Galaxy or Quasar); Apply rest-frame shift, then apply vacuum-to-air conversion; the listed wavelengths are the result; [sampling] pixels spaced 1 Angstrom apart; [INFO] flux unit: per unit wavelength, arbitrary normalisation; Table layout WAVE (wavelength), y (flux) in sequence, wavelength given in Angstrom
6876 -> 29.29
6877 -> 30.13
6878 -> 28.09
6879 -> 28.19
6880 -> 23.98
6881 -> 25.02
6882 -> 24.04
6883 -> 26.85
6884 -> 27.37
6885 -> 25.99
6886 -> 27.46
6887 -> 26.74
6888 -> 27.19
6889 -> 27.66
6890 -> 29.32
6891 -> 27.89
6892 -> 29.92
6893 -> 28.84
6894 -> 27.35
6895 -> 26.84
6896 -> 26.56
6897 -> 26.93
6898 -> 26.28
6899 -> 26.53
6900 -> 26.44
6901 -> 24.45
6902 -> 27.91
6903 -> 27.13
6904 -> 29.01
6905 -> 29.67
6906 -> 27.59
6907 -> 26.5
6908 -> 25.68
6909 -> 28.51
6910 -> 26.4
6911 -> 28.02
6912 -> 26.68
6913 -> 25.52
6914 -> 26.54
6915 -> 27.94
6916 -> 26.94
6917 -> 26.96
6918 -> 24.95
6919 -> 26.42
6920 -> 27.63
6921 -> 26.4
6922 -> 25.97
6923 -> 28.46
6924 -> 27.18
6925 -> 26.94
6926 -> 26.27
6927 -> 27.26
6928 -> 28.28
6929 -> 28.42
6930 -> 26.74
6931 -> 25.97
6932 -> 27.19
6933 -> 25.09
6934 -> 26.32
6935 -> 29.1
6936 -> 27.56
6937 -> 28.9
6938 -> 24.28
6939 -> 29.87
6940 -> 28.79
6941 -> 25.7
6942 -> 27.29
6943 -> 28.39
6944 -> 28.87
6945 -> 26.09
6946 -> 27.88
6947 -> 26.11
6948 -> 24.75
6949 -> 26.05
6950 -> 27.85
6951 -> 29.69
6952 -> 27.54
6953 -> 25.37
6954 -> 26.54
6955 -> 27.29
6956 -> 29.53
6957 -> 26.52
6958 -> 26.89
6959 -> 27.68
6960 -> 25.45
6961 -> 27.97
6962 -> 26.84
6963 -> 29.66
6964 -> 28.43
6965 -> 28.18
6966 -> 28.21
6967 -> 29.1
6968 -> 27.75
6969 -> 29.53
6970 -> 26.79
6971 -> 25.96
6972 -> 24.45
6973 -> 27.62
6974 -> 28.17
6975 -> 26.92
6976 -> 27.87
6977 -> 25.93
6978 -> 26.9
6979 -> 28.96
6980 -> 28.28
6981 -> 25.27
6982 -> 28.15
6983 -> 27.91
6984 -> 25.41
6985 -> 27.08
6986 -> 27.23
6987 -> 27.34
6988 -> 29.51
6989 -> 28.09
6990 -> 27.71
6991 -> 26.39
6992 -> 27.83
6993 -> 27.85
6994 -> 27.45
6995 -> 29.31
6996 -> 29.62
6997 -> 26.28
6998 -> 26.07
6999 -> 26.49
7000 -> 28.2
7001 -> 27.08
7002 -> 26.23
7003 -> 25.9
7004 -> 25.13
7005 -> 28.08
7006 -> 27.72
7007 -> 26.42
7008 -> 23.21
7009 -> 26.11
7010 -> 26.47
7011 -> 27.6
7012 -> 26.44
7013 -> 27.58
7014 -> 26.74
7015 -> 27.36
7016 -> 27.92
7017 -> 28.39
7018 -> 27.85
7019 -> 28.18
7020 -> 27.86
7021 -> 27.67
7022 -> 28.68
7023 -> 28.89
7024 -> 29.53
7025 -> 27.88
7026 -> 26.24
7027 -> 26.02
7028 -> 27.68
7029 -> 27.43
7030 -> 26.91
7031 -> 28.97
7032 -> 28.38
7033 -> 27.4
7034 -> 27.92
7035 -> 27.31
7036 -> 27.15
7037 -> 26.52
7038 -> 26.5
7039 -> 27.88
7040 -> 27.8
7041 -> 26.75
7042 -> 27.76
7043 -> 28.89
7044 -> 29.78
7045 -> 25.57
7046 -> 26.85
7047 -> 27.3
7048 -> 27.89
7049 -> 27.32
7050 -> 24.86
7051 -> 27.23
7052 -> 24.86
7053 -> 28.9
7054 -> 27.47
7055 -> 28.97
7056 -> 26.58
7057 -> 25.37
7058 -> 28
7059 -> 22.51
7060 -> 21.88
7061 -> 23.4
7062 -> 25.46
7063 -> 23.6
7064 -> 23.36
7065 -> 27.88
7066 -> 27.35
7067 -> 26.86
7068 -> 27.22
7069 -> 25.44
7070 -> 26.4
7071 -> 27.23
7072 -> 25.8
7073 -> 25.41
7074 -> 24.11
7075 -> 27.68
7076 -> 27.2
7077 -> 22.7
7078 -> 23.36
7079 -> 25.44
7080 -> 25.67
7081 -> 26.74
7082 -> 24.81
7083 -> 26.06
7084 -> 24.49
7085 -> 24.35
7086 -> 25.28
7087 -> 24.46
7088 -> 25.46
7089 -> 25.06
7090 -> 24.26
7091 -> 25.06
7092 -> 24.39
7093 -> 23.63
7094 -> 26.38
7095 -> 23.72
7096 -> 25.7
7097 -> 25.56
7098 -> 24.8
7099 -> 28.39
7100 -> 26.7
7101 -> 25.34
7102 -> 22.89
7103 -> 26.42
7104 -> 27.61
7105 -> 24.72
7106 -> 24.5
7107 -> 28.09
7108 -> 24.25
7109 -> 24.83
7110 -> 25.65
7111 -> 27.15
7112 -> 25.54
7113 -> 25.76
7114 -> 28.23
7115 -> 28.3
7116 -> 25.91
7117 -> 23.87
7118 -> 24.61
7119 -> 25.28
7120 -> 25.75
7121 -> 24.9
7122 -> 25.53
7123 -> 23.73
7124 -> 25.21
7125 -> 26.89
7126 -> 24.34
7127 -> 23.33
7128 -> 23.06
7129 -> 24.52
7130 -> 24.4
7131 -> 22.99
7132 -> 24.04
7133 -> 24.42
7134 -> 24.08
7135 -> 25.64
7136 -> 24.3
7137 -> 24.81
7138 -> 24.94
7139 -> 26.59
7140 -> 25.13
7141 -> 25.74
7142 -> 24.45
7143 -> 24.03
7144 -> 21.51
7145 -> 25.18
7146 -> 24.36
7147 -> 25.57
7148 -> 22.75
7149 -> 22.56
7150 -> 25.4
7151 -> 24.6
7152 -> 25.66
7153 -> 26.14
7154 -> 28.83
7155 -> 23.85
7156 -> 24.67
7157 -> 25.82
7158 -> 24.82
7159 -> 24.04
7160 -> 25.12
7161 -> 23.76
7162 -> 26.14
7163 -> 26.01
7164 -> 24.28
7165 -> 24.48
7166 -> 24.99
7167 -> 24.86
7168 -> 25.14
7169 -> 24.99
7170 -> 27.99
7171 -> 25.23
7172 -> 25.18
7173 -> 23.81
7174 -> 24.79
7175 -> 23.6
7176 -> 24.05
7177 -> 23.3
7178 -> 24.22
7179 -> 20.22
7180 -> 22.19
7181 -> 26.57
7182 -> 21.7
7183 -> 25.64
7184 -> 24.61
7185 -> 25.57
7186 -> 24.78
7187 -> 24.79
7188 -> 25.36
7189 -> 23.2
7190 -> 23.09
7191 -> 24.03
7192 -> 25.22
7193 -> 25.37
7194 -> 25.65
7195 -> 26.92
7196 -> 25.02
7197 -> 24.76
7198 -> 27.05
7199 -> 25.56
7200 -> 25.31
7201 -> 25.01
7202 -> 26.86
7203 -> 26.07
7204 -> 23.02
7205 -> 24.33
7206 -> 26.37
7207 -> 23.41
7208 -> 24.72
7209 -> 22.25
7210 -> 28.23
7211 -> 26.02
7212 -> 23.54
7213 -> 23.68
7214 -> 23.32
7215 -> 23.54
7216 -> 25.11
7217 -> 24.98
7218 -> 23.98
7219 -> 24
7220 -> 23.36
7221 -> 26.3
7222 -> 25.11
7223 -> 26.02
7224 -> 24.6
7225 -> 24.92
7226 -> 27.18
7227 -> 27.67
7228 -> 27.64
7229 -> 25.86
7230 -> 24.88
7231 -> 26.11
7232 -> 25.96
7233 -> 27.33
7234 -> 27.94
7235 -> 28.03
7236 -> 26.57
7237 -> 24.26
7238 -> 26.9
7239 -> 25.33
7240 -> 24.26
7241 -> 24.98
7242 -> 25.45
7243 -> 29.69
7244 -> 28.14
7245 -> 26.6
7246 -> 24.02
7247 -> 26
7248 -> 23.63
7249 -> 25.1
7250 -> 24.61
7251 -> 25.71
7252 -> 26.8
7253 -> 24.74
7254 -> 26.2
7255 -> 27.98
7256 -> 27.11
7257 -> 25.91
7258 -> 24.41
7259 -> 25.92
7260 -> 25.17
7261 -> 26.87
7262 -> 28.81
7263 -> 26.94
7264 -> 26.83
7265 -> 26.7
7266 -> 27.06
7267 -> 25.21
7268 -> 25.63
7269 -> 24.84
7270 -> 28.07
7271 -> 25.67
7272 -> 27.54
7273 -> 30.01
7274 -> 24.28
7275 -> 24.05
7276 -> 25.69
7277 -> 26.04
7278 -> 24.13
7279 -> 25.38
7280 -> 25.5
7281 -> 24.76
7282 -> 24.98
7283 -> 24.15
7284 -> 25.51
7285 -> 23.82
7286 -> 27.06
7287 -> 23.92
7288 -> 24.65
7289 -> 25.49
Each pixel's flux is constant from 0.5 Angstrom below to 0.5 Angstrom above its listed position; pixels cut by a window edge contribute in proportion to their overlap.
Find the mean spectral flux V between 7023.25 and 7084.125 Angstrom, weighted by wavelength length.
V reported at 26.5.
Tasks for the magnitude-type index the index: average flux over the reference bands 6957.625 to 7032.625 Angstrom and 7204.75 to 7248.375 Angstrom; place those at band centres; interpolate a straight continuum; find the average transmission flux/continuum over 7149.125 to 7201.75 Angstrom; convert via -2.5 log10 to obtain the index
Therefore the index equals 0.05 mag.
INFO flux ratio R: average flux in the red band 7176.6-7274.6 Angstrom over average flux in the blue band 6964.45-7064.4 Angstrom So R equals 0.94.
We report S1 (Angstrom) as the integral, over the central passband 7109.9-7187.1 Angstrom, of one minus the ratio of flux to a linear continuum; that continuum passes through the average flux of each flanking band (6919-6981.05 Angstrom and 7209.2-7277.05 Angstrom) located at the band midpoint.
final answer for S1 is 4.4 Angstrom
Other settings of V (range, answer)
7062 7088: 25.6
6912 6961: 27.1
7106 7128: 25.5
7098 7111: 25.8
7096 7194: 24.9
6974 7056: 27.4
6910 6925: 26.8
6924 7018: 27.3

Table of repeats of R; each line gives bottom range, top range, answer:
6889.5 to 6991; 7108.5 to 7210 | 0.91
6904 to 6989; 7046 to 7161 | 0.93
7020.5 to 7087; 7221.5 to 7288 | 0.98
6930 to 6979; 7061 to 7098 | 0.93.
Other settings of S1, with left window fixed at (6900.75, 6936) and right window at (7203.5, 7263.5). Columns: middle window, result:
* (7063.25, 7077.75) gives 0.2 Angstrom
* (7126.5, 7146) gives 1.3 Angstrom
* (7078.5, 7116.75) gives 1.0 Angstrom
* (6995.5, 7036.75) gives -1.0 Angstrom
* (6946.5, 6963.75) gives -0.2 Angstrom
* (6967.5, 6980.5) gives -0.2 Angstrom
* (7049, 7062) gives 0.3 Angstrom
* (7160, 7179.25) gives 0.9 Angstrom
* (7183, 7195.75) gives 0.4 Angstrom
